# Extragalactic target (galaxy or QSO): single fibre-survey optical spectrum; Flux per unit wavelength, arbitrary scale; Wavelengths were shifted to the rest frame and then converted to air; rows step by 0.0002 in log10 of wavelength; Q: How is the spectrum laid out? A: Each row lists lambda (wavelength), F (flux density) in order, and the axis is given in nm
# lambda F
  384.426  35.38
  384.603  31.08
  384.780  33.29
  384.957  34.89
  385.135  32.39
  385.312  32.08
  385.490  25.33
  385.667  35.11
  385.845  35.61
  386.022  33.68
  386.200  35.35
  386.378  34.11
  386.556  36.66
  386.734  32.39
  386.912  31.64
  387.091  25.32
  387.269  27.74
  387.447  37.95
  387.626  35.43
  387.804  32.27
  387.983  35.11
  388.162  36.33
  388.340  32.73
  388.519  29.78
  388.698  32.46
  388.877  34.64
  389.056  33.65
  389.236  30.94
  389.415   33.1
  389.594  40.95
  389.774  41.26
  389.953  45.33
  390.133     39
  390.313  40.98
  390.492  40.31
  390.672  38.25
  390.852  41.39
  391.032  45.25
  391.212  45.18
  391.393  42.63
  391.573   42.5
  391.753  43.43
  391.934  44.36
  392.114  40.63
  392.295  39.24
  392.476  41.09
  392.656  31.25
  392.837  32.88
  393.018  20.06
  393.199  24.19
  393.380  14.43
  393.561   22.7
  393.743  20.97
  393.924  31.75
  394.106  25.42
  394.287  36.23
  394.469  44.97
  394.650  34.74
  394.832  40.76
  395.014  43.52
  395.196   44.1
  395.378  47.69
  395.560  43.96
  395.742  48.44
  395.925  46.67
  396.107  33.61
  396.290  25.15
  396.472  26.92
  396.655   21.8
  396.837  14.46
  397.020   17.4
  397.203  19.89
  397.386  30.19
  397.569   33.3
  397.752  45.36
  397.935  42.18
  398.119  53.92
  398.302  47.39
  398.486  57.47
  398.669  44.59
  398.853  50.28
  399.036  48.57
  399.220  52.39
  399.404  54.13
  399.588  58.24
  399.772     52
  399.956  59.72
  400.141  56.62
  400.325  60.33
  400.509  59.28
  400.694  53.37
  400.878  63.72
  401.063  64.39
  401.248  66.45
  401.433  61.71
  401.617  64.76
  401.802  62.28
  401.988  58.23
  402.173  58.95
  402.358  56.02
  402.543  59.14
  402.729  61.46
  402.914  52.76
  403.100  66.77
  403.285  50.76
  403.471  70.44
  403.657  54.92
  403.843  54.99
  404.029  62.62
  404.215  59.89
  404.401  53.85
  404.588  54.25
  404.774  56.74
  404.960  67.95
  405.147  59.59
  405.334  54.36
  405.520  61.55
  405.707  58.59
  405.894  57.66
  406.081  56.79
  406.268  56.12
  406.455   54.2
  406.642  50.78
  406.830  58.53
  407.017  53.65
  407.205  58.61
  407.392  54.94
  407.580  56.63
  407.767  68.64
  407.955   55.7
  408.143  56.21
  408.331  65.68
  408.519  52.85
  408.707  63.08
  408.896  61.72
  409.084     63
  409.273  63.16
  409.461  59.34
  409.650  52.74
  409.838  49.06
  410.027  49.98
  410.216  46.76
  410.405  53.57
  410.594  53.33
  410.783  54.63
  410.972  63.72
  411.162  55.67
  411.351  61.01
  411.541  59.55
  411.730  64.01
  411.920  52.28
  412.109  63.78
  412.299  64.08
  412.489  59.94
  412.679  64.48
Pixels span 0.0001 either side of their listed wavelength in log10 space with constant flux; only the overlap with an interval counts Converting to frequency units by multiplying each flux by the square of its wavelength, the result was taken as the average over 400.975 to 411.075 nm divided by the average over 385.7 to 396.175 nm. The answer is 1.73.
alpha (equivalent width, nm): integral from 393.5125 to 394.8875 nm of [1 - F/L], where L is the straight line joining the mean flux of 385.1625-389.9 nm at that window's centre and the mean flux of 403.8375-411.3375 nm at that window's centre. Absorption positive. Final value 0.308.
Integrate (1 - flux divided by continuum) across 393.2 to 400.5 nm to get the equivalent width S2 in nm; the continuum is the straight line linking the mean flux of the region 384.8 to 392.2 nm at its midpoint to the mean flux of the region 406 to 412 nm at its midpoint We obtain 0.85 nm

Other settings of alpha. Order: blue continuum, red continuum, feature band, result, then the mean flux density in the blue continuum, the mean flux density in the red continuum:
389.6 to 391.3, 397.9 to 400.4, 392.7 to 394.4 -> 0.74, 41.8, 52.9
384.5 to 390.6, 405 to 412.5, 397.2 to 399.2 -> 0.08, 34.4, 57.7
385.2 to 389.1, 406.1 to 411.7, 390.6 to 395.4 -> 0.39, 33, 57.1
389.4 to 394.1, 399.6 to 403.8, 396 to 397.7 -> 0.80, 36.1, 59.6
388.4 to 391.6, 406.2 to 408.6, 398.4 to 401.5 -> -0.46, 38.6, 57.2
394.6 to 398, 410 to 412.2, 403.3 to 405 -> -0.46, 34.7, 56.7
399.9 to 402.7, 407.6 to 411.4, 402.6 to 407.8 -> 0.08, 60.4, 57.4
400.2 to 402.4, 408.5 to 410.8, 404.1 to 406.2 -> 0.01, 60.8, 55.7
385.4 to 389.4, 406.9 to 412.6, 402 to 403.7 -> -0.30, 32.9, 57.9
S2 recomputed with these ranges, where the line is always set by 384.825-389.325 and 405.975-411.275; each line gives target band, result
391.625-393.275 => 0.14 nm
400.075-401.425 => -0.36 nm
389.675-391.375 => -0.24 nm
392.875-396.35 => 0.61 nm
